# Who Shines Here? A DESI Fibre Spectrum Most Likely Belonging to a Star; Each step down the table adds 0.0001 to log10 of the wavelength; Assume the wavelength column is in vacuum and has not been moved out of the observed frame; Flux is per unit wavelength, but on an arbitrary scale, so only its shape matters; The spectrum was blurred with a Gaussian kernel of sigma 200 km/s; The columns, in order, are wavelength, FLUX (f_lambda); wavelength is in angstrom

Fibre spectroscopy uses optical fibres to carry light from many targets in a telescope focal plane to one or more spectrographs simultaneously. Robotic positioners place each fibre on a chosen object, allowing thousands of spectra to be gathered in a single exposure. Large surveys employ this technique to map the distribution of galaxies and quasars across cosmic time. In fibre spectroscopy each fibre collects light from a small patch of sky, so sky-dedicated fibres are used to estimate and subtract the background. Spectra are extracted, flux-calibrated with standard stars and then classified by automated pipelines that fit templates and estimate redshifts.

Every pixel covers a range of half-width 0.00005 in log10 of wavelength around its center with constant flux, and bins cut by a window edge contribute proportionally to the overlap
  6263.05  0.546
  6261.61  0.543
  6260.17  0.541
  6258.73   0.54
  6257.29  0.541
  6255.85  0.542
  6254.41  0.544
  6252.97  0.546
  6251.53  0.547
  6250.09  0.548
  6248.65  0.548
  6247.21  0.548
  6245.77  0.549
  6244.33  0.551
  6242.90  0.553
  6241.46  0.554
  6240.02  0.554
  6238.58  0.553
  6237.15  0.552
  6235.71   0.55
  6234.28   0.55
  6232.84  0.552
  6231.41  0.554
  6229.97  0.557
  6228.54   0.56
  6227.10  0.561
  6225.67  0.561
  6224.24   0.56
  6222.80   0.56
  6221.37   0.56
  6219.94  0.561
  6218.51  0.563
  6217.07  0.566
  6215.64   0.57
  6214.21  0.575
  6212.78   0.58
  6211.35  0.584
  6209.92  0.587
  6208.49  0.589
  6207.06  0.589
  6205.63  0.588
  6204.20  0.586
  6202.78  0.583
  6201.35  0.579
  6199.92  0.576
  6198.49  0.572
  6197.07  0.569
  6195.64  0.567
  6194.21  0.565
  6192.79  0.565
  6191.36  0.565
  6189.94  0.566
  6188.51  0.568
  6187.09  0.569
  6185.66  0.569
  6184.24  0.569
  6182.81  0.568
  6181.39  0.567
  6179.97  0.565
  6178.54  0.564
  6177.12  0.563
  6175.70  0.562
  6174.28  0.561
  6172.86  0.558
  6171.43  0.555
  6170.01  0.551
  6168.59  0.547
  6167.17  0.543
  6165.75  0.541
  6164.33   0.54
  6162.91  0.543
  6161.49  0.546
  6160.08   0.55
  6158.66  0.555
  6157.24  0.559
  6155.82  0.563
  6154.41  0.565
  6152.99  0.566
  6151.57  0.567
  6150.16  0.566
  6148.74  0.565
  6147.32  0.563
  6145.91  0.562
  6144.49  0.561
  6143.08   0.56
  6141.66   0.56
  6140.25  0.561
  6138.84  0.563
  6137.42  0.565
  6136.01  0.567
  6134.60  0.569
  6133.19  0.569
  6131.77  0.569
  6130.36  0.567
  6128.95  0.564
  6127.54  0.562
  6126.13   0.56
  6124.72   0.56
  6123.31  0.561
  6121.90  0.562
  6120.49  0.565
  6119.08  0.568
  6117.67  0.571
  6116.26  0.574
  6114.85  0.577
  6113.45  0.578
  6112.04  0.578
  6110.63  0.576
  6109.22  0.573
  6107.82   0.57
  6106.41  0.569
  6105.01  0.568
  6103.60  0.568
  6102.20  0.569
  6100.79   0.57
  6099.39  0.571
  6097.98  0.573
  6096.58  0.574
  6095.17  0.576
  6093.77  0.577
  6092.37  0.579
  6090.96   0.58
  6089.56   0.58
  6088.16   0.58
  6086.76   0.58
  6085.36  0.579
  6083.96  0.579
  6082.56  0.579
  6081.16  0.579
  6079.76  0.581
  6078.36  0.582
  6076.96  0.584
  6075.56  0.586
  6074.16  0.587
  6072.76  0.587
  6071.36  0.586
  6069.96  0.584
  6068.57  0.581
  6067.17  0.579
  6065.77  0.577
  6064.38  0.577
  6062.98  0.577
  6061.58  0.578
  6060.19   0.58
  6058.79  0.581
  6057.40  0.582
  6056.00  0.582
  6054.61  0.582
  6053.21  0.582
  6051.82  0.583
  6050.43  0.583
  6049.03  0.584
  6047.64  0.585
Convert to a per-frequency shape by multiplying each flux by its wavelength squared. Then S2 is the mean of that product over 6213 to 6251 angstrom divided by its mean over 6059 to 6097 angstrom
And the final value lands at 1.01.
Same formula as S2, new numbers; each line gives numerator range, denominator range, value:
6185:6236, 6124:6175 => 1.04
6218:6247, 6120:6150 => 1.02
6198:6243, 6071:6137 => 1.03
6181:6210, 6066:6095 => 1.03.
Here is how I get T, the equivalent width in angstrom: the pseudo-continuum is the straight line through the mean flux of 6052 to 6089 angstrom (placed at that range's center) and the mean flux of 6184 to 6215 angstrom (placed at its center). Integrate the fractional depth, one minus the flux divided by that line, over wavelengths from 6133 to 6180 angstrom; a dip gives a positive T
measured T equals 1.6 angstrom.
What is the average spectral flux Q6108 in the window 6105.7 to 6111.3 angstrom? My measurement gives 0.573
